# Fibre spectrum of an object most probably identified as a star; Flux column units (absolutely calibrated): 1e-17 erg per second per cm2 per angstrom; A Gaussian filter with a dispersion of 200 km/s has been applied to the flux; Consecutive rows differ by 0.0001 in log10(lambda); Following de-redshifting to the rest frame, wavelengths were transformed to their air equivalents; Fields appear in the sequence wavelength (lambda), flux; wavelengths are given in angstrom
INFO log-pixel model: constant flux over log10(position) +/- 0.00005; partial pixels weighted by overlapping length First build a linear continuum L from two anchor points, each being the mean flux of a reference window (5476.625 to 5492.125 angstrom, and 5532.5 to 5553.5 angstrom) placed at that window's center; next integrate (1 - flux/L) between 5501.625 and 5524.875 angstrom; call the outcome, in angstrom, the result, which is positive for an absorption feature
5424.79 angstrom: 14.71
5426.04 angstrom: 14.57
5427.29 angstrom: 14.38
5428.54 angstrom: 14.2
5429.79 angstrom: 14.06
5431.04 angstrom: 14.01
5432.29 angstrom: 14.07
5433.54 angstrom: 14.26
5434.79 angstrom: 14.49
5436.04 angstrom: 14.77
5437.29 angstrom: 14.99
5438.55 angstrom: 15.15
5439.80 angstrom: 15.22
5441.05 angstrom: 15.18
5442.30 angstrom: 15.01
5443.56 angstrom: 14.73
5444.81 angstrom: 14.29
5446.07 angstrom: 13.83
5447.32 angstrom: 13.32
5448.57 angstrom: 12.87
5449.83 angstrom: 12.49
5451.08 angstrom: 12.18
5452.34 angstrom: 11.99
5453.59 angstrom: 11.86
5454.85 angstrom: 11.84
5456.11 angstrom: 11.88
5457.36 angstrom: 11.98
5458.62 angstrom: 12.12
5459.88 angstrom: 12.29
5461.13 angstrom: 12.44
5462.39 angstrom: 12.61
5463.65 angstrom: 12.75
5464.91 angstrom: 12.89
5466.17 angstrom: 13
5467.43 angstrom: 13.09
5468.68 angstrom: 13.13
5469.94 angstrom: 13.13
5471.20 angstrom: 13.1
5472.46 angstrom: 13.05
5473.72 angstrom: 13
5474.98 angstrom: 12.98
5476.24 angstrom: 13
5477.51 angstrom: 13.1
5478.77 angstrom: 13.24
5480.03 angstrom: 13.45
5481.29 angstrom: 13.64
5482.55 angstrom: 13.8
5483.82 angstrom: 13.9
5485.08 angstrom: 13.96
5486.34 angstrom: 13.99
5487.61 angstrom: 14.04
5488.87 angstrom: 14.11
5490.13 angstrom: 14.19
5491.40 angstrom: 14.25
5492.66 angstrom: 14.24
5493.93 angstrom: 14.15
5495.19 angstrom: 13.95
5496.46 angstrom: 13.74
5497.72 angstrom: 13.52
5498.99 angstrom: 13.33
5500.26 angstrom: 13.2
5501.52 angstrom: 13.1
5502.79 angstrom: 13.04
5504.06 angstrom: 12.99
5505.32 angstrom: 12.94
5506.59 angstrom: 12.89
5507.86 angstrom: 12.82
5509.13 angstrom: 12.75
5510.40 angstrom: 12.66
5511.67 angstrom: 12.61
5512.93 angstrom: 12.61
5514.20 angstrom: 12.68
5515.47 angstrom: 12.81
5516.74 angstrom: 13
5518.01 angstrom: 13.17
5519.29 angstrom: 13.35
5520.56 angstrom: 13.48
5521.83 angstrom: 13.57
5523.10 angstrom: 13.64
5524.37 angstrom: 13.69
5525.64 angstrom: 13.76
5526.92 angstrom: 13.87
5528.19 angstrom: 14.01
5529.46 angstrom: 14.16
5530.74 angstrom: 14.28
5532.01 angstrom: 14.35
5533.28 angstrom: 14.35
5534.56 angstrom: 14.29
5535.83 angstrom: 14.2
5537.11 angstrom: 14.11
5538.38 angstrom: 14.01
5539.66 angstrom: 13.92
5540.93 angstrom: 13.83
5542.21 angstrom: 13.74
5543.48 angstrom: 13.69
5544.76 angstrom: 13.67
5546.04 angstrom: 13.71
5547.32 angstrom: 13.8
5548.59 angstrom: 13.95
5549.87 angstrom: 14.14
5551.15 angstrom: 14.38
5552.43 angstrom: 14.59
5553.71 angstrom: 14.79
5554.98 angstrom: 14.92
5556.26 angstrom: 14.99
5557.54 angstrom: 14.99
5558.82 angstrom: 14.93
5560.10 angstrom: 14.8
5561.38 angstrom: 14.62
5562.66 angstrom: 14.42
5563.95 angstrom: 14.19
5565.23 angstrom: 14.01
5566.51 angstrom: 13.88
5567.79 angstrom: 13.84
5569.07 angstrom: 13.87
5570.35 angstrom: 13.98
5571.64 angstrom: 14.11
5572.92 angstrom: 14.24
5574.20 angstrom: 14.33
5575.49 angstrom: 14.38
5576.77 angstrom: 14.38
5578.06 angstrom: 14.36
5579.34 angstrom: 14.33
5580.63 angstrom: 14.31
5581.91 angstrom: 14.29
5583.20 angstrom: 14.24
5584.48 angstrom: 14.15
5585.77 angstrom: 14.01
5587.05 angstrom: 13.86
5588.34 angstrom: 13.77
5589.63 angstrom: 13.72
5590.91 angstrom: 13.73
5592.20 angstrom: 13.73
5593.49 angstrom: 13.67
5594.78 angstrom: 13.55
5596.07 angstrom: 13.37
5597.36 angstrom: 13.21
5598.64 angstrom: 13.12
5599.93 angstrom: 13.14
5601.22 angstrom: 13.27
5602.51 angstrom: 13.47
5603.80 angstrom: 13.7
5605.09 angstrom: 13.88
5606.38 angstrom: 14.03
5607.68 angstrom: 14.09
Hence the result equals 1.47 angstrom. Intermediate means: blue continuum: 13.8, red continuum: 14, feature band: 13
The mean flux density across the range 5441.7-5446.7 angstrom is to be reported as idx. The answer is 14.4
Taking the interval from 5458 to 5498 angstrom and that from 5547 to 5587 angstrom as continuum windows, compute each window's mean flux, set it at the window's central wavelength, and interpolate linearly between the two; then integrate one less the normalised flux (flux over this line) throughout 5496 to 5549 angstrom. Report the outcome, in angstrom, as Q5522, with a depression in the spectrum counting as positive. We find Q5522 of 1.3 angstrom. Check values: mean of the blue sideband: 13.4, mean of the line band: 13.5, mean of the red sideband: 14.3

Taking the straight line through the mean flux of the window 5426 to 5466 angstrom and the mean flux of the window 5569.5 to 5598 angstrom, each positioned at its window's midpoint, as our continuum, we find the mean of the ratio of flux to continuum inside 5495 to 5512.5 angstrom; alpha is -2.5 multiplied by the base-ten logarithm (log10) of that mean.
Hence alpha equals 0.05 mag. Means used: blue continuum 13.5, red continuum 14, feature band 13.1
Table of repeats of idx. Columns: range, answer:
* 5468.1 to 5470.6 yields 13.1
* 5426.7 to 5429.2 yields 14.3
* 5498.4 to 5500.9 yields 13.3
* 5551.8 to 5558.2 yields 14.9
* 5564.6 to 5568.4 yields 13.9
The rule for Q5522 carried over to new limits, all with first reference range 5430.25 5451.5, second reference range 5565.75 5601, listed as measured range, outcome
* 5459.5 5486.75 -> 1.86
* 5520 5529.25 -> 0.19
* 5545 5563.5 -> -0.69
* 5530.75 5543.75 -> -0.07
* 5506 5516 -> 0.94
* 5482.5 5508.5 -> 0.85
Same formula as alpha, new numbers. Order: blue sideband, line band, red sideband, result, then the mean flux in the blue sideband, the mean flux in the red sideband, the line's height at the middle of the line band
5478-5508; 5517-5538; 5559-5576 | 0.002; 13.6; 14.2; 13.9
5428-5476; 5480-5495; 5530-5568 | -0.024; 13.4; 14.3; 13.7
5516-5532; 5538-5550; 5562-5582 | 0.005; 13.7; 14.2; 13.9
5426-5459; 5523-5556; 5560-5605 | -0.018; 13.7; 13.9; 13.9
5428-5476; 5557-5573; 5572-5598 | -0.031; 13.4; 14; 13.9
